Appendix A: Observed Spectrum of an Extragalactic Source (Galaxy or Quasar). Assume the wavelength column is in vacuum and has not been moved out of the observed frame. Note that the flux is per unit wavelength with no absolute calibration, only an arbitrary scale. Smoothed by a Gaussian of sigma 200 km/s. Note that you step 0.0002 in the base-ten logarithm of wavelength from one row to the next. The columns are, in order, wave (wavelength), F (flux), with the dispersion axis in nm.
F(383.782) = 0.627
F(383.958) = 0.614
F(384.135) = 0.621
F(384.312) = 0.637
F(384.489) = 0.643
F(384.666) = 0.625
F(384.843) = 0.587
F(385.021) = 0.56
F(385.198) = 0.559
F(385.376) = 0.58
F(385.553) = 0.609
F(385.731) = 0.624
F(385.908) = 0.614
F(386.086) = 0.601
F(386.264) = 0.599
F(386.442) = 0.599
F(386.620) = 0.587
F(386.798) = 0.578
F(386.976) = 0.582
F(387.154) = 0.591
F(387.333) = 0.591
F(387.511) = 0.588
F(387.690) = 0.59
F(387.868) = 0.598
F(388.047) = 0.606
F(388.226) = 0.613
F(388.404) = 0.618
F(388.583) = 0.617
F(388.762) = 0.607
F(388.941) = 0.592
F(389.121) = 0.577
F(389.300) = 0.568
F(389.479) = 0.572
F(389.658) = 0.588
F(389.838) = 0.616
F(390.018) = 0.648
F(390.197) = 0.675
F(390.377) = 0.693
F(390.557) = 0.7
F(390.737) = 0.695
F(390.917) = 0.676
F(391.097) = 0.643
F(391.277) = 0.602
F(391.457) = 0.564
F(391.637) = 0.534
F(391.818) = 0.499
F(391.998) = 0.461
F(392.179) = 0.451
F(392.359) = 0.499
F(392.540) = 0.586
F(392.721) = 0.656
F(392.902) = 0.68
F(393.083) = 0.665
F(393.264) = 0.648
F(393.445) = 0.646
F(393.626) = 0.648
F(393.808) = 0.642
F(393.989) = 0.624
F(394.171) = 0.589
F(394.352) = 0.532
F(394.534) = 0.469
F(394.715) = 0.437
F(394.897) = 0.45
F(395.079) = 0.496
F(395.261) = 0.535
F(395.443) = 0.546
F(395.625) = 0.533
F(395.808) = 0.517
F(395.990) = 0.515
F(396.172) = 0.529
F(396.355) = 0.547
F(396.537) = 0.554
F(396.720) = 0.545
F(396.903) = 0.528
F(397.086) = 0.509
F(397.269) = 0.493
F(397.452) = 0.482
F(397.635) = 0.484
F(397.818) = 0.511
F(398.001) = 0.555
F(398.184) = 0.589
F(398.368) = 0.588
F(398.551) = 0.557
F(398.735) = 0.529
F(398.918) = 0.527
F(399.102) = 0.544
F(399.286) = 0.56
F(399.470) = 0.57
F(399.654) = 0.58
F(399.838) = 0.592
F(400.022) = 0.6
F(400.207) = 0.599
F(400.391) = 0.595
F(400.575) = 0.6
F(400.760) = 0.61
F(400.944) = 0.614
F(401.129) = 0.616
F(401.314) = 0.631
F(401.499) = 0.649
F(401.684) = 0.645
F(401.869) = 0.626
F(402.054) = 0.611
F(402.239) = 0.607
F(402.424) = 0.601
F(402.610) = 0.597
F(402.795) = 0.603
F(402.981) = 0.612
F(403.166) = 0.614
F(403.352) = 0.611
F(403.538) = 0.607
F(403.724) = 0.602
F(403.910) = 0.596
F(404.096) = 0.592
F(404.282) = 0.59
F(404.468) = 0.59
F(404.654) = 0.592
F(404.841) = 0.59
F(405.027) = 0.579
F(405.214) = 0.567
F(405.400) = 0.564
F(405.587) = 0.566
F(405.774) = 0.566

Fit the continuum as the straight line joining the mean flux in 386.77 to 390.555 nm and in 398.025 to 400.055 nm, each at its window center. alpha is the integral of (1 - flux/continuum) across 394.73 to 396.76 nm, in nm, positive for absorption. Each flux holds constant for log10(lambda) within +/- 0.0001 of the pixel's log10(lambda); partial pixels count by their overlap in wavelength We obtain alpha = 0.20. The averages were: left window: 0.608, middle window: 0.52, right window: 0.566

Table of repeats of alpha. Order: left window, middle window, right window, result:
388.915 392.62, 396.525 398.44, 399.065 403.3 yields 0.23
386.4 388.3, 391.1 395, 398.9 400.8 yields 0.13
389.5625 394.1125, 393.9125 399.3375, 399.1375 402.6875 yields 0.71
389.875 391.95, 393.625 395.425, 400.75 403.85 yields 0.25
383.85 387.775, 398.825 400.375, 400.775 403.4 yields 0.10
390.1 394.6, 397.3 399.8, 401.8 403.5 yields 0.26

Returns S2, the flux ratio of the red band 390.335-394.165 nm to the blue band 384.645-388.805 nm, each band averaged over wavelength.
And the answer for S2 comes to 1.02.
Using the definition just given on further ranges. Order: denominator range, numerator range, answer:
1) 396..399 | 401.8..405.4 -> 1.12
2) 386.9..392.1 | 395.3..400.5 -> 0.90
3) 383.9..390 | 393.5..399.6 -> 0.90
